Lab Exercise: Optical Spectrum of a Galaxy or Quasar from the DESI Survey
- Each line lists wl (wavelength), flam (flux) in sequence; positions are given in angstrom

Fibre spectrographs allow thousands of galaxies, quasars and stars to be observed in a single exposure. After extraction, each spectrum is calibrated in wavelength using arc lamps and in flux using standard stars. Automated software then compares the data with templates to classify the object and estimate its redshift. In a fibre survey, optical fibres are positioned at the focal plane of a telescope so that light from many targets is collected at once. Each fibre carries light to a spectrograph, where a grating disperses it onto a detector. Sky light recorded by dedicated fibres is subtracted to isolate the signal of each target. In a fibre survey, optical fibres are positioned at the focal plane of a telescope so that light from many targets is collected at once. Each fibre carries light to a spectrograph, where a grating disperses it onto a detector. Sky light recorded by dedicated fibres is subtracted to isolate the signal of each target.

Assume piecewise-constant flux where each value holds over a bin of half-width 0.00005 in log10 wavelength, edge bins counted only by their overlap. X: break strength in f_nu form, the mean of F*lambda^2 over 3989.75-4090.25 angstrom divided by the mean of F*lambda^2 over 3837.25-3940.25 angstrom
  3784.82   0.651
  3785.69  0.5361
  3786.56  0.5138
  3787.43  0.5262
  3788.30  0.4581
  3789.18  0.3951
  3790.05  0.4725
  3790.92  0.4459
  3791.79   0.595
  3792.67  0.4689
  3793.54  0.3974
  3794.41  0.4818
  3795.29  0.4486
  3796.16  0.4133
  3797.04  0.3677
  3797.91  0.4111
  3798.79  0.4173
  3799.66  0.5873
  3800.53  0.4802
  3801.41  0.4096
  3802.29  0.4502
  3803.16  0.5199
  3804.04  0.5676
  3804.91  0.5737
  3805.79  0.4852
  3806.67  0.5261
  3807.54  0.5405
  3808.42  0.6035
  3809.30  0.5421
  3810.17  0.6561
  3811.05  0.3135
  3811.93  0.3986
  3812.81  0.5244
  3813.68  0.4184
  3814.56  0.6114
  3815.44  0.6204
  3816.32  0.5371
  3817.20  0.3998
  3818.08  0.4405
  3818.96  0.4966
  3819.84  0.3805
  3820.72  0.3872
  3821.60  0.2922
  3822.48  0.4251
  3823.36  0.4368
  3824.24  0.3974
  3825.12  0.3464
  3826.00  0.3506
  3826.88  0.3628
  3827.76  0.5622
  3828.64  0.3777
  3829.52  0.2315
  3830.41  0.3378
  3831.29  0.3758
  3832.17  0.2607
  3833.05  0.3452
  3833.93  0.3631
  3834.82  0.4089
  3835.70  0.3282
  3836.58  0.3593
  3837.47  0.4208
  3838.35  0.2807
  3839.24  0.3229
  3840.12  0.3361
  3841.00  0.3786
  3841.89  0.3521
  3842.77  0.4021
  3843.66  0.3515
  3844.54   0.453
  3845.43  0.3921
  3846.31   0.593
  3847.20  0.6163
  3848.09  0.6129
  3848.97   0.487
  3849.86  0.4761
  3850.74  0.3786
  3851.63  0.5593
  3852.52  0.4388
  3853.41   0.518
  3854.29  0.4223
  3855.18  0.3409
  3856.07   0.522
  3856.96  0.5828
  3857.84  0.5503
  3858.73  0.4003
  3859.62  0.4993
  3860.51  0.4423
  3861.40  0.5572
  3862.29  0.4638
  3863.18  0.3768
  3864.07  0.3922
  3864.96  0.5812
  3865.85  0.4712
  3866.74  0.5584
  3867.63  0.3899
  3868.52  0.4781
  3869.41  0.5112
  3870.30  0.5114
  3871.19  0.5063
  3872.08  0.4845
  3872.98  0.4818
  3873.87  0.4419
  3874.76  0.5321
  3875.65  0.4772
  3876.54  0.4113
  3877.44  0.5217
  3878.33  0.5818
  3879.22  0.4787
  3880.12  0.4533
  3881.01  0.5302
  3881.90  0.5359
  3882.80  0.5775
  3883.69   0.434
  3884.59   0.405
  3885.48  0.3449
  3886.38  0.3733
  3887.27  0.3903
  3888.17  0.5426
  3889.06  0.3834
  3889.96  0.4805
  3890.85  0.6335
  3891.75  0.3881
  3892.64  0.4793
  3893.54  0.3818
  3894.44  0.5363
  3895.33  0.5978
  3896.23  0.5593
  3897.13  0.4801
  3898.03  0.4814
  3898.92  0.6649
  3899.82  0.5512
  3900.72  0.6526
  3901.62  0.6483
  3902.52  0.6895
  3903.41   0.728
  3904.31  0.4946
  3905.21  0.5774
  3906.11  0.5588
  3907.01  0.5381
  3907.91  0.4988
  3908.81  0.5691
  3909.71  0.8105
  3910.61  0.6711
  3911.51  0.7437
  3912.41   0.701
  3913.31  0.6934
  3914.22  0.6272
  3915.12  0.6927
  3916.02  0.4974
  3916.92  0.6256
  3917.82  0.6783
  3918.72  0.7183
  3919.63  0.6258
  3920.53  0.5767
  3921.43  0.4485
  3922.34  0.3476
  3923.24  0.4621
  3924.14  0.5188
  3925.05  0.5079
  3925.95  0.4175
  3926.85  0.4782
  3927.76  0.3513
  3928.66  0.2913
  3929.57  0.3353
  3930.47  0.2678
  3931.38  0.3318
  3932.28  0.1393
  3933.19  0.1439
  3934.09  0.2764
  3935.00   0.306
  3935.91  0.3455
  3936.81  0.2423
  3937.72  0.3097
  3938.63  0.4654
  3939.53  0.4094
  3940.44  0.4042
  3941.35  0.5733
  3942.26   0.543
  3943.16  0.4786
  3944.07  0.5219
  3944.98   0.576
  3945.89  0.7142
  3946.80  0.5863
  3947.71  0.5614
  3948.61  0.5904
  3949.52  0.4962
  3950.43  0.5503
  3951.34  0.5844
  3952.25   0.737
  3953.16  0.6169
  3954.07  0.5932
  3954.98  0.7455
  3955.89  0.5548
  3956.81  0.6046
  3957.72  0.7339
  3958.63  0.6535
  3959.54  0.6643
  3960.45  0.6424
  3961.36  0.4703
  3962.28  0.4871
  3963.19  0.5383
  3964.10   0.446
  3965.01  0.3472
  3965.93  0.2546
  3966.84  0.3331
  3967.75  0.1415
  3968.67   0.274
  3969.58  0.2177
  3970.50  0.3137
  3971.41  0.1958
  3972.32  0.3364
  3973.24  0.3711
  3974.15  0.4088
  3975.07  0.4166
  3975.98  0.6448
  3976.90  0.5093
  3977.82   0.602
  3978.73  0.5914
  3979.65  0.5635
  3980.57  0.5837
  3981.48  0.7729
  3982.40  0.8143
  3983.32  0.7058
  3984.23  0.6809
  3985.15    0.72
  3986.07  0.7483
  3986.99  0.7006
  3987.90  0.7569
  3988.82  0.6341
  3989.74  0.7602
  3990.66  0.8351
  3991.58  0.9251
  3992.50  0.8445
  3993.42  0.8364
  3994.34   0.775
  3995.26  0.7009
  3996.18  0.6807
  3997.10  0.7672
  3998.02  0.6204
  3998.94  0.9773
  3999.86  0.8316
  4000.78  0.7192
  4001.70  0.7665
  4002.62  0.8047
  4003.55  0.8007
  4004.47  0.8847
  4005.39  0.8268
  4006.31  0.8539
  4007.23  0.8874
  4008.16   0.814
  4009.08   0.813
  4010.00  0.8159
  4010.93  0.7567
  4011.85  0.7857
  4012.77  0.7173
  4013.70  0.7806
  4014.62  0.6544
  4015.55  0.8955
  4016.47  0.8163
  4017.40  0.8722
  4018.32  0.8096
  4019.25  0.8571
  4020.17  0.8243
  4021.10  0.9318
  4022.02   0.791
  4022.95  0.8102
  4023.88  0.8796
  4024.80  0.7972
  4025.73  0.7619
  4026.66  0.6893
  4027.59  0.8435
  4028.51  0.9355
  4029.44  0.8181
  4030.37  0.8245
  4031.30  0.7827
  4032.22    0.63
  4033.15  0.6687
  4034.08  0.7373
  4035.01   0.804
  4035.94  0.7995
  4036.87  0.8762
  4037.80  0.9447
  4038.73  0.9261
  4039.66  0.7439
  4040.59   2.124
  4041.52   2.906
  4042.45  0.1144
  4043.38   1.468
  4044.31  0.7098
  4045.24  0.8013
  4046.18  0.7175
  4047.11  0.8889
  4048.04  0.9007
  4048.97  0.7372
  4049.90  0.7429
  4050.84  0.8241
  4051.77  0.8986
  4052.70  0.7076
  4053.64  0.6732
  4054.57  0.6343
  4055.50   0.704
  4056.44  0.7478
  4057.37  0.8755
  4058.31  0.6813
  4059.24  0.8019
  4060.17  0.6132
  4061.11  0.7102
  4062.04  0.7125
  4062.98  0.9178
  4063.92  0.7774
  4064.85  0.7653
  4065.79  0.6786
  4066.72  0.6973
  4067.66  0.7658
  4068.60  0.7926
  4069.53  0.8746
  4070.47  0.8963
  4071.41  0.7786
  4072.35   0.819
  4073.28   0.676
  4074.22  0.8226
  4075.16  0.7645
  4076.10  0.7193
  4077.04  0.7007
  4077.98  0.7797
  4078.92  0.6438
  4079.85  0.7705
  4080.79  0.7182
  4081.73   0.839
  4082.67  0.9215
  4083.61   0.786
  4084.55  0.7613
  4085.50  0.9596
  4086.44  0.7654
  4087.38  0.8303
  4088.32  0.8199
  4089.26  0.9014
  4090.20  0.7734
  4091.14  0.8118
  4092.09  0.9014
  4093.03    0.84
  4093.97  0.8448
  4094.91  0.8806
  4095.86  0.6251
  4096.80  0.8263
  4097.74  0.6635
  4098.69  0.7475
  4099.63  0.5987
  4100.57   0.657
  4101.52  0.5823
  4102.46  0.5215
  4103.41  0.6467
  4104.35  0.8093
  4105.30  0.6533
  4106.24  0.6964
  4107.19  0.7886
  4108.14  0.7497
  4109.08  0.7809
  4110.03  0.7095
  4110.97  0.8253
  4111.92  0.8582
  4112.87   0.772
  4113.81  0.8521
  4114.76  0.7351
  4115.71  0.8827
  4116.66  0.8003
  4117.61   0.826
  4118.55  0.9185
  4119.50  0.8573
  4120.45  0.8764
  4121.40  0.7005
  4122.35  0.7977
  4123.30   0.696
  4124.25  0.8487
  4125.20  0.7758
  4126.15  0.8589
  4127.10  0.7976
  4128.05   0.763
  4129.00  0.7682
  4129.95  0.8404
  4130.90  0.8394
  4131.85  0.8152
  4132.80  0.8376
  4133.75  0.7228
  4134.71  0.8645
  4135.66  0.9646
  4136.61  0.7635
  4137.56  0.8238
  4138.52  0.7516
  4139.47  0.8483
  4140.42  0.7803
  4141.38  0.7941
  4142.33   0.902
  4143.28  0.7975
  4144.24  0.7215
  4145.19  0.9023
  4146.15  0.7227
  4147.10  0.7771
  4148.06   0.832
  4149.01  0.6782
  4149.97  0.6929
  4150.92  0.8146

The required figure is 1.8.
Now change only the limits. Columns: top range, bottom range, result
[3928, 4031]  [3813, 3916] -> 1.37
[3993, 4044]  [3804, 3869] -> 2.13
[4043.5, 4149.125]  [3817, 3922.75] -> 1.80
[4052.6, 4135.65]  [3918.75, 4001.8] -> 1.53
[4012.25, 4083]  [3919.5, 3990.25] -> 1.75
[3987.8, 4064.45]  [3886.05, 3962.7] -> 1.67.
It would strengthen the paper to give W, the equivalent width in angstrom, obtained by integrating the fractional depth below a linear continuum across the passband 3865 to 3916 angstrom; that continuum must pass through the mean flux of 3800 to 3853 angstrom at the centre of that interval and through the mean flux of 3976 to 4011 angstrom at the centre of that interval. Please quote 2.4 angstrom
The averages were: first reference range 0.438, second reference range 0.753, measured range 0.535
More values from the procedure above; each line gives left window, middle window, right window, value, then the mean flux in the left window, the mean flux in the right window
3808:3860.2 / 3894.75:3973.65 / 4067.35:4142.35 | 7.88 angstrom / 0.434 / 0.787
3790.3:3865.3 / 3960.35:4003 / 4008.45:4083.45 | 7.32 angstrom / 0.447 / 0.827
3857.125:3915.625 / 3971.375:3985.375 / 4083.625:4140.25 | 1.51 angstrom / 0.527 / 0.787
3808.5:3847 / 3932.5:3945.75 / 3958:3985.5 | 1.98 angstrom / 0.412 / 0.491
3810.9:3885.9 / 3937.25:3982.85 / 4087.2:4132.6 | 5.87 angstrom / 0.444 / 0.779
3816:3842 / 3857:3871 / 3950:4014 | -1.48 angstrom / 0.376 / 0.641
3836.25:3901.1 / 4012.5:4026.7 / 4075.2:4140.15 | -2.98 angstrom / 0.473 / 0.784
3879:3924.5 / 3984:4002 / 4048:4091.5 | -2.46 angstrom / 0.551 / 0.775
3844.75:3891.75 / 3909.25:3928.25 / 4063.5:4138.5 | -1.19 angstrom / 0.482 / 0.782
